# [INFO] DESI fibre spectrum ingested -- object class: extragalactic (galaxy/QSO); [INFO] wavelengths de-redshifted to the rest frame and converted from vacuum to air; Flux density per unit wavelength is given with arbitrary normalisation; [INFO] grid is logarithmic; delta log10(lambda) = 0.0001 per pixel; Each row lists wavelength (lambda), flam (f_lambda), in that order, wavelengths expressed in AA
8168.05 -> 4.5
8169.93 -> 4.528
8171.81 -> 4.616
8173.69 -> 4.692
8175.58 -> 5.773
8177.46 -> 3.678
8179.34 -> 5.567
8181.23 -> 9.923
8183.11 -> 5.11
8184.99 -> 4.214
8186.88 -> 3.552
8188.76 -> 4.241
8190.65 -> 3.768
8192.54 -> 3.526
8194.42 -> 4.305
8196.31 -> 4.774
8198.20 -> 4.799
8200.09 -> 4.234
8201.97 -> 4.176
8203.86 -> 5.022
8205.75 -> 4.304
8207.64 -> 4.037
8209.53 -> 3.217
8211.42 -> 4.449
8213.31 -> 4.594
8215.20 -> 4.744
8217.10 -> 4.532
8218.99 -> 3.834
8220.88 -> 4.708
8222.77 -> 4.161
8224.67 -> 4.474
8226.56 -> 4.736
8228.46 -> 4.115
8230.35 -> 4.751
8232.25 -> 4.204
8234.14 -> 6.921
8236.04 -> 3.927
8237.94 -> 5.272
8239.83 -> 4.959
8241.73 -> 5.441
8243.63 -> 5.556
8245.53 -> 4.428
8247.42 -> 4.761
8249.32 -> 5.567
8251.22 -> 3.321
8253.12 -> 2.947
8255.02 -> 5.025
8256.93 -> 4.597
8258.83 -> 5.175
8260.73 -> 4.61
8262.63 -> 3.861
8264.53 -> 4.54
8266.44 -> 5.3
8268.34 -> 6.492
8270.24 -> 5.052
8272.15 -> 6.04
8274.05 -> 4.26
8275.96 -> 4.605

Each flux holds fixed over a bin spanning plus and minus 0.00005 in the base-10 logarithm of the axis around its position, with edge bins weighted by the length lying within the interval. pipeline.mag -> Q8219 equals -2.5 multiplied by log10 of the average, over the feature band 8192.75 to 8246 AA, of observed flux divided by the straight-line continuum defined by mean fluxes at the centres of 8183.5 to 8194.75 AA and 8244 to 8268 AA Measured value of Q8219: -0.08 mag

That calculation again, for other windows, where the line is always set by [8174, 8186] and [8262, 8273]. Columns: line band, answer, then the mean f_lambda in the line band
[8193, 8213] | 0.27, 4.32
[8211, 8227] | 0.22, 4.46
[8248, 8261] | 0.19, 4.46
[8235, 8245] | 0.07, 5.02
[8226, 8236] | 0.12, 4.86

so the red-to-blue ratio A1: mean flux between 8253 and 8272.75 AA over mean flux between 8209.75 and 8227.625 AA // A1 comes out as 1.1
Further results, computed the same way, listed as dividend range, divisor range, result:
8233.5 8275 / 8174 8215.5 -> 1.06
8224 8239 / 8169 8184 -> 0.88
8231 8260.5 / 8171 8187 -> 0.90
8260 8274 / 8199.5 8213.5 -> 1.20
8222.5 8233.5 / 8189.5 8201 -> 1.06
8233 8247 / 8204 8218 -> 1.20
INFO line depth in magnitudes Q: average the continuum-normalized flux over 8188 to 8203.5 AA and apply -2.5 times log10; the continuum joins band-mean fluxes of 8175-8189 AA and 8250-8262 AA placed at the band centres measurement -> 0.198 mag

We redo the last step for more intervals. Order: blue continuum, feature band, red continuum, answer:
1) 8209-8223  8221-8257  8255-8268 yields -0.033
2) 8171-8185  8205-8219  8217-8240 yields 0.167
